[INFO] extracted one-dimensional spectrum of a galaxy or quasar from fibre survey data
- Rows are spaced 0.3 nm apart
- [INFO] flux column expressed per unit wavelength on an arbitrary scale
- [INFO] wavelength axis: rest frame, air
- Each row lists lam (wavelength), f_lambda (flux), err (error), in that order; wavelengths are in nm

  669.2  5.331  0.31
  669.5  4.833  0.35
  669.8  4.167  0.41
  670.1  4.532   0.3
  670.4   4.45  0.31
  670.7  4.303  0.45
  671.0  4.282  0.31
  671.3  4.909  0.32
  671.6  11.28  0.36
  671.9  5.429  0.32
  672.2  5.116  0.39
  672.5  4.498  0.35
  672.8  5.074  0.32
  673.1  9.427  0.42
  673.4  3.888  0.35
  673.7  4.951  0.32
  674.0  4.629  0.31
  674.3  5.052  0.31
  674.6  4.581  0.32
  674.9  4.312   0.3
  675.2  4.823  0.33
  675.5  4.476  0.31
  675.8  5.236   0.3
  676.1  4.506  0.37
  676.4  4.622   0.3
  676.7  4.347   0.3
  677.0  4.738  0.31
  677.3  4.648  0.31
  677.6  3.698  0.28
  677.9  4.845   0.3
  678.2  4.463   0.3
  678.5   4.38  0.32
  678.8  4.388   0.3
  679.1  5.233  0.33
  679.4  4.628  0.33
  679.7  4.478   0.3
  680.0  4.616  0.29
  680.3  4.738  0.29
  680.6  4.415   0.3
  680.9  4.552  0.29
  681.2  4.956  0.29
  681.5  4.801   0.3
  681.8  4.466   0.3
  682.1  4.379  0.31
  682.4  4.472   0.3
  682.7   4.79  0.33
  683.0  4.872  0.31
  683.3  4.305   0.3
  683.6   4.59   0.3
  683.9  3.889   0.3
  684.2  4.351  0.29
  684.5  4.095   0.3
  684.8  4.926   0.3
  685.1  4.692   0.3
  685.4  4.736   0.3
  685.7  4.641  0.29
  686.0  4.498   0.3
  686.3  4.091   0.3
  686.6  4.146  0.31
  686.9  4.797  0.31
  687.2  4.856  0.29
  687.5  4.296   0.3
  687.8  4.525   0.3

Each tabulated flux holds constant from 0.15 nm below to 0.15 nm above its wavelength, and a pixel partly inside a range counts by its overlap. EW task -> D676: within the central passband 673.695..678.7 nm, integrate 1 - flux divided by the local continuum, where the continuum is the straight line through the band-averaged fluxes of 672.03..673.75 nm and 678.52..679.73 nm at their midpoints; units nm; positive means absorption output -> 0.468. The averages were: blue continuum 5.52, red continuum 4.67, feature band 4.59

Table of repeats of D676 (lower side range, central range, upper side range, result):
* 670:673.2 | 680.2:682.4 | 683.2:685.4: 0.061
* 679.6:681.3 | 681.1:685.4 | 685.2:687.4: 0.034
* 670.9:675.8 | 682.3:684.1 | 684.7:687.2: 0.106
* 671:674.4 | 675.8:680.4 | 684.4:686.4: 0.594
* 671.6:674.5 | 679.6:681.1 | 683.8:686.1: 0.108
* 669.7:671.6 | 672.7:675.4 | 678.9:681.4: -0.163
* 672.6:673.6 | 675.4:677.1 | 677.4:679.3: 0.147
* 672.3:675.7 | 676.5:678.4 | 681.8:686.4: 0.161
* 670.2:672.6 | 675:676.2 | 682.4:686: 0.104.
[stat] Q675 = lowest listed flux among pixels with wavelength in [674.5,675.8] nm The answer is 4.312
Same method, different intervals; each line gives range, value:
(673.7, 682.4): 3.698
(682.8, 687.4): 3.889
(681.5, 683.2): 4.379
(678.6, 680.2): 4.388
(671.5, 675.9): 3.888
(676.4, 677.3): 4.347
